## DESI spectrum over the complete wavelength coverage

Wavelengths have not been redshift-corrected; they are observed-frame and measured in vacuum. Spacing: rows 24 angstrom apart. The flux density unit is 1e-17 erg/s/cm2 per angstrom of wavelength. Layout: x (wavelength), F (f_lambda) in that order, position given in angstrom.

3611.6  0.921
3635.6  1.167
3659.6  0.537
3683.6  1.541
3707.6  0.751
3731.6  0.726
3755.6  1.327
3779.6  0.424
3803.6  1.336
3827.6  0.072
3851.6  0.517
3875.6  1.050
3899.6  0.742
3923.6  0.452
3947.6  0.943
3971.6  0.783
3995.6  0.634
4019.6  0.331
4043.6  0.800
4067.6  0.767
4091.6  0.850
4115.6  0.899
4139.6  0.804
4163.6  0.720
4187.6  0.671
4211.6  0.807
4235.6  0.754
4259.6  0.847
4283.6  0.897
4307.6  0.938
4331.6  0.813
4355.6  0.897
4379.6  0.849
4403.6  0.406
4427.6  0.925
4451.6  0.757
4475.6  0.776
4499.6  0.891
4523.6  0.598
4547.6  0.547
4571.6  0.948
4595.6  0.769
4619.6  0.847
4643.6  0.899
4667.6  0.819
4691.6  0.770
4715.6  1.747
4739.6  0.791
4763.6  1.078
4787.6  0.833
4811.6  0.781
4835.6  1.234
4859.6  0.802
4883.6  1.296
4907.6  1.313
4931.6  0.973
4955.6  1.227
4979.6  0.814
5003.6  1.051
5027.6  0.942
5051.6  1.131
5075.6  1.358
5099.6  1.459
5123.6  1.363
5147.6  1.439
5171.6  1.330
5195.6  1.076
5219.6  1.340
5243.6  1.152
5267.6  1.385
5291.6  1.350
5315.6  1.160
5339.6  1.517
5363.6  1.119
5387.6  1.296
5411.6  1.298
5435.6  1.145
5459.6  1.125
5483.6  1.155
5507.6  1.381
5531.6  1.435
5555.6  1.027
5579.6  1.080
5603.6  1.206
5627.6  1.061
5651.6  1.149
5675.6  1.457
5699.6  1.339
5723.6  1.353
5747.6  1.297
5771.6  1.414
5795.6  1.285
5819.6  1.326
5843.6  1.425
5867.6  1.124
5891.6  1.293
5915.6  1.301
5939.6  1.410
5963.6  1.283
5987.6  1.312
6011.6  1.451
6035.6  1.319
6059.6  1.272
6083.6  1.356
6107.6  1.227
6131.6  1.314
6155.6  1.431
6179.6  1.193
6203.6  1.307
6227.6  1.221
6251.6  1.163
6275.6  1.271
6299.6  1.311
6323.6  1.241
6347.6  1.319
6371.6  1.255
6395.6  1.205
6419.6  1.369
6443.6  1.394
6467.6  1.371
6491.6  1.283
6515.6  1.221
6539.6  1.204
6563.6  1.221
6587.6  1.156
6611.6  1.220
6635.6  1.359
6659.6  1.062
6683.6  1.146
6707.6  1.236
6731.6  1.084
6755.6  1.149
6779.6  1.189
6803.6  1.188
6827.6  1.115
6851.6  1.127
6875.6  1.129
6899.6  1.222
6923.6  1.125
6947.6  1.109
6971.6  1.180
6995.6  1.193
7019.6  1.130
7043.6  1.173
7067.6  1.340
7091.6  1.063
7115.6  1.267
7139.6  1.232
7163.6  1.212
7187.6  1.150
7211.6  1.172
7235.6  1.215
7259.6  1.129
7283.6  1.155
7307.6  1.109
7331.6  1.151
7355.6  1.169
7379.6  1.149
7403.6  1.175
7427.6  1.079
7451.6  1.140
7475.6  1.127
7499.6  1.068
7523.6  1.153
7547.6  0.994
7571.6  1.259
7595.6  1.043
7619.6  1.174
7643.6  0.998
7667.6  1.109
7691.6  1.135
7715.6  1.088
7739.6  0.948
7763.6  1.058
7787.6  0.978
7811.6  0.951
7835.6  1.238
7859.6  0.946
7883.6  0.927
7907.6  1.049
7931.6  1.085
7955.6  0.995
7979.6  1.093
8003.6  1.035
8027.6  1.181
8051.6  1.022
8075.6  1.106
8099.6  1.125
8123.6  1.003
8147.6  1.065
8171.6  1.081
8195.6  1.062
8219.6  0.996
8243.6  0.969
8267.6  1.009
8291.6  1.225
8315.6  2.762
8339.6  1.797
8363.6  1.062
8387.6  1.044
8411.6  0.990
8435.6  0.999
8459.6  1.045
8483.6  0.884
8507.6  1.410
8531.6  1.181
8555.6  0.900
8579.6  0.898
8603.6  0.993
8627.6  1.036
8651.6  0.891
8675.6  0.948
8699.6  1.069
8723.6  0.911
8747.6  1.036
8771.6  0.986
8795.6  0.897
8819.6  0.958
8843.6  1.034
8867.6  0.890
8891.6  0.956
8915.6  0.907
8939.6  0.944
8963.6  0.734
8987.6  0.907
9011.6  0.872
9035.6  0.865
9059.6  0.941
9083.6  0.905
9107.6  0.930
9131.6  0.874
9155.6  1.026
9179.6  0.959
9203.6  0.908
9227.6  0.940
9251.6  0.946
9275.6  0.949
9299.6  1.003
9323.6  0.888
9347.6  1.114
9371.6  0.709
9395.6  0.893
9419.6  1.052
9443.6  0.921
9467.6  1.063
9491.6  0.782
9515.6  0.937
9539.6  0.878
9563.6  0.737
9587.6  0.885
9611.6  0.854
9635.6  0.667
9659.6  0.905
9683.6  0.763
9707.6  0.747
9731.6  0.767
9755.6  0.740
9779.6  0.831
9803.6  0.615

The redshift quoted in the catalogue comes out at 0.27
